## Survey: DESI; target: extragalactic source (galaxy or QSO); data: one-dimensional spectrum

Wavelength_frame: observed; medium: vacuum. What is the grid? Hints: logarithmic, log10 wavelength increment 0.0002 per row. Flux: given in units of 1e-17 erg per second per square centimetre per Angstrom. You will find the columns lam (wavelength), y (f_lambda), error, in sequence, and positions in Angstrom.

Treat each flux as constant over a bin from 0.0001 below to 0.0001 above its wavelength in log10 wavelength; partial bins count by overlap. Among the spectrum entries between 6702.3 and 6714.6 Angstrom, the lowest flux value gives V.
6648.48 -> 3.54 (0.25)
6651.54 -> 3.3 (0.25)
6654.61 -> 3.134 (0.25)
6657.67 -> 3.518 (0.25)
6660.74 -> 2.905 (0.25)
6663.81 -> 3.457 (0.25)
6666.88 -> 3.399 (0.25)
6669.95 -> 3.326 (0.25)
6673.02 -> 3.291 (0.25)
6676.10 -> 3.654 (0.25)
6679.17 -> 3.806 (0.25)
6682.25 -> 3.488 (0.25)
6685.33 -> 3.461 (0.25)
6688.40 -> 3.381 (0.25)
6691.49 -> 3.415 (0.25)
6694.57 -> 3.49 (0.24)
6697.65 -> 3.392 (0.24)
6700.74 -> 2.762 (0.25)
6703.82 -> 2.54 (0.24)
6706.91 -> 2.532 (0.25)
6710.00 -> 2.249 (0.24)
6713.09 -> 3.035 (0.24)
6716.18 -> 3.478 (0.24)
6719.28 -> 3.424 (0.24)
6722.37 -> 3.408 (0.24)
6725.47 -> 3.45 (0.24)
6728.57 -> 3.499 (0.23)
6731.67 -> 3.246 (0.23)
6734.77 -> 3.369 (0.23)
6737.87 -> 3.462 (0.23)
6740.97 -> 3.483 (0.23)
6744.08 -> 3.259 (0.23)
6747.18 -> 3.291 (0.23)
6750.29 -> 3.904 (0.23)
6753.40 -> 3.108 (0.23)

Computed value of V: 2.249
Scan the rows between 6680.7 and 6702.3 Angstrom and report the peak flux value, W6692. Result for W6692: 3.49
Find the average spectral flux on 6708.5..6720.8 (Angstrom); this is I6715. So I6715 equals 3.05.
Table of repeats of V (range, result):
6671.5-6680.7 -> 3.291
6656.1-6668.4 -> 2.905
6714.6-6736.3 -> 3.246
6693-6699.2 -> 3.392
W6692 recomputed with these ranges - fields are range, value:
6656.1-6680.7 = 3.806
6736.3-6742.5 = 3.483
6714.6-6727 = 3.478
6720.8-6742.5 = 3.499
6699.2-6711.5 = 2.762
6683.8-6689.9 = 3.461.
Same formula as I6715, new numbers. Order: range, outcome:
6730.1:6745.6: 3.36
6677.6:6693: 3.51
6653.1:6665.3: 3.25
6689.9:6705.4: 3.12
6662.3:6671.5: 3.39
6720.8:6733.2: 3.4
